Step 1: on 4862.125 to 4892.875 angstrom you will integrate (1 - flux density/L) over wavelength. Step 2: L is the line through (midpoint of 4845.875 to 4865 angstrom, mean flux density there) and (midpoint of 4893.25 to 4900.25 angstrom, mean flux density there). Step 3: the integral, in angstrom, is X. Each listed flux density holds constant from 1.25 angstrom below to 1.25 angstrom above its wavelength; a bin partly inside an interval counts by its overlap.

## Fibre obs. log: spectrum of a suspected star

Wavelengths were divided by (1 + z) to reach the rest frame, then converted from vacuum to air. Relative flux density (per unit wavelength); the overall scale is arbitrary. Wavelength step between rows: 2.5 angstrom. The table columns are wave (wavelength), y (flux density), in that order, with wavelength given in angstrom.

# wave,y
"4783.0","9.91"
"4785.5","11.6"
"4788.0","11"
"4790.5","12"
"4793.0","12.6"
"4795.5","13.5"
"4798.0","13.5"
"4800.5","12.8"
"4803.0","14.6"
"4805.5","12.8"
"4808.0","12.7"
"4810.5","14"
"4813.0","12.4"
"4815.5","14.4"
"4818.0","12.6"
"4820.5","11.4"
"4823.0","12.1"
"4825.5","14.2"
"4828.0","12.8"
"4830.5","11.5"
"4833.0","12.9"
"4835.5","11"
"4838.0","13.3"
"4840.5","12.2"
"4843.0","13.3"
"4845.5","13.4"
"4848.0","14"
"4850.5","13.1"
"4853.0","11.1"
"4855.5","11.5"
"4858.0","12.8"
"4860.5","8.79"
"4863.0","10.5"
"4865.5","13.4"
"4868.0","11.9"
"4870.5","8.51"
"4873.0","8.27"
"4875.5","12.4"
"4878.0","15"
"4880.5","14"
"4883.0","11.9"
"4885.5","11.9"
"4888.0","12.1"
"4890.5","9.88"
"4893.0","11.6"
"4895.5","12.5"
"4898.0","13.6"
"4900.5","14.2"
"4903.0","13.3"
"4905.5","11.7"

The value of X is 2.0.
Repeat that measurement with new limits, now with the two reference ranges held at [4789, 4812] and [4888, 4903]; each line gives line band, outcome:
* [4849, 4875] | 3.3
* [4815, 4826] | 0.2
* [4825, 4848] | 0.2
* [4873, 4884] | -0.2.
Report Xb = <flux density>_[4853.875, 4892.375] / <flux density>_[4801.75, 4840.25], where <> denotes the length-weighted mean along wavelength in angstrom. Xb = 0.90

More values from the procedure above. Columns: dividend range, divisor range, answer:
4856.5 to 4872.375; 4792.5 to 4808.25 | 0.82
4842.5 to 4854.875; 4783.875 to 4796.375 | 1.07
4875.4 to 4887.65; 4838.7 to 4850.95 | 0.99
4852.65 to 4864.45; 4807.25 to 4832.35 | 0.86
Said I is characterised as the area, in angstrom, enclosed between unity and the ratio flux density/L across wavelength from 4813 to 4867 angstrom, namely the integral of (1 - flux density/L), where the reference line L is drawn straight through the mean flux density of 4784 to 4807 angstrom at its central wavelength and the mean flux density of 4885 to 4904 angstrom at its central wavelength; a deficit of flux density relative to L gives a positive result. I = 0.69 angstrom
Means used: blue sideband 12.7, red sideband 12.4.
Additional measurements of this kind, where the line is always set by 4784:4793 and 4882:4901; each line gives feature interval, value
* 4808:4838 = -2.26 angstrom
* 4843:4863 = -0.21 angstrom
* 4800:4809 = -1.20 angstrom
